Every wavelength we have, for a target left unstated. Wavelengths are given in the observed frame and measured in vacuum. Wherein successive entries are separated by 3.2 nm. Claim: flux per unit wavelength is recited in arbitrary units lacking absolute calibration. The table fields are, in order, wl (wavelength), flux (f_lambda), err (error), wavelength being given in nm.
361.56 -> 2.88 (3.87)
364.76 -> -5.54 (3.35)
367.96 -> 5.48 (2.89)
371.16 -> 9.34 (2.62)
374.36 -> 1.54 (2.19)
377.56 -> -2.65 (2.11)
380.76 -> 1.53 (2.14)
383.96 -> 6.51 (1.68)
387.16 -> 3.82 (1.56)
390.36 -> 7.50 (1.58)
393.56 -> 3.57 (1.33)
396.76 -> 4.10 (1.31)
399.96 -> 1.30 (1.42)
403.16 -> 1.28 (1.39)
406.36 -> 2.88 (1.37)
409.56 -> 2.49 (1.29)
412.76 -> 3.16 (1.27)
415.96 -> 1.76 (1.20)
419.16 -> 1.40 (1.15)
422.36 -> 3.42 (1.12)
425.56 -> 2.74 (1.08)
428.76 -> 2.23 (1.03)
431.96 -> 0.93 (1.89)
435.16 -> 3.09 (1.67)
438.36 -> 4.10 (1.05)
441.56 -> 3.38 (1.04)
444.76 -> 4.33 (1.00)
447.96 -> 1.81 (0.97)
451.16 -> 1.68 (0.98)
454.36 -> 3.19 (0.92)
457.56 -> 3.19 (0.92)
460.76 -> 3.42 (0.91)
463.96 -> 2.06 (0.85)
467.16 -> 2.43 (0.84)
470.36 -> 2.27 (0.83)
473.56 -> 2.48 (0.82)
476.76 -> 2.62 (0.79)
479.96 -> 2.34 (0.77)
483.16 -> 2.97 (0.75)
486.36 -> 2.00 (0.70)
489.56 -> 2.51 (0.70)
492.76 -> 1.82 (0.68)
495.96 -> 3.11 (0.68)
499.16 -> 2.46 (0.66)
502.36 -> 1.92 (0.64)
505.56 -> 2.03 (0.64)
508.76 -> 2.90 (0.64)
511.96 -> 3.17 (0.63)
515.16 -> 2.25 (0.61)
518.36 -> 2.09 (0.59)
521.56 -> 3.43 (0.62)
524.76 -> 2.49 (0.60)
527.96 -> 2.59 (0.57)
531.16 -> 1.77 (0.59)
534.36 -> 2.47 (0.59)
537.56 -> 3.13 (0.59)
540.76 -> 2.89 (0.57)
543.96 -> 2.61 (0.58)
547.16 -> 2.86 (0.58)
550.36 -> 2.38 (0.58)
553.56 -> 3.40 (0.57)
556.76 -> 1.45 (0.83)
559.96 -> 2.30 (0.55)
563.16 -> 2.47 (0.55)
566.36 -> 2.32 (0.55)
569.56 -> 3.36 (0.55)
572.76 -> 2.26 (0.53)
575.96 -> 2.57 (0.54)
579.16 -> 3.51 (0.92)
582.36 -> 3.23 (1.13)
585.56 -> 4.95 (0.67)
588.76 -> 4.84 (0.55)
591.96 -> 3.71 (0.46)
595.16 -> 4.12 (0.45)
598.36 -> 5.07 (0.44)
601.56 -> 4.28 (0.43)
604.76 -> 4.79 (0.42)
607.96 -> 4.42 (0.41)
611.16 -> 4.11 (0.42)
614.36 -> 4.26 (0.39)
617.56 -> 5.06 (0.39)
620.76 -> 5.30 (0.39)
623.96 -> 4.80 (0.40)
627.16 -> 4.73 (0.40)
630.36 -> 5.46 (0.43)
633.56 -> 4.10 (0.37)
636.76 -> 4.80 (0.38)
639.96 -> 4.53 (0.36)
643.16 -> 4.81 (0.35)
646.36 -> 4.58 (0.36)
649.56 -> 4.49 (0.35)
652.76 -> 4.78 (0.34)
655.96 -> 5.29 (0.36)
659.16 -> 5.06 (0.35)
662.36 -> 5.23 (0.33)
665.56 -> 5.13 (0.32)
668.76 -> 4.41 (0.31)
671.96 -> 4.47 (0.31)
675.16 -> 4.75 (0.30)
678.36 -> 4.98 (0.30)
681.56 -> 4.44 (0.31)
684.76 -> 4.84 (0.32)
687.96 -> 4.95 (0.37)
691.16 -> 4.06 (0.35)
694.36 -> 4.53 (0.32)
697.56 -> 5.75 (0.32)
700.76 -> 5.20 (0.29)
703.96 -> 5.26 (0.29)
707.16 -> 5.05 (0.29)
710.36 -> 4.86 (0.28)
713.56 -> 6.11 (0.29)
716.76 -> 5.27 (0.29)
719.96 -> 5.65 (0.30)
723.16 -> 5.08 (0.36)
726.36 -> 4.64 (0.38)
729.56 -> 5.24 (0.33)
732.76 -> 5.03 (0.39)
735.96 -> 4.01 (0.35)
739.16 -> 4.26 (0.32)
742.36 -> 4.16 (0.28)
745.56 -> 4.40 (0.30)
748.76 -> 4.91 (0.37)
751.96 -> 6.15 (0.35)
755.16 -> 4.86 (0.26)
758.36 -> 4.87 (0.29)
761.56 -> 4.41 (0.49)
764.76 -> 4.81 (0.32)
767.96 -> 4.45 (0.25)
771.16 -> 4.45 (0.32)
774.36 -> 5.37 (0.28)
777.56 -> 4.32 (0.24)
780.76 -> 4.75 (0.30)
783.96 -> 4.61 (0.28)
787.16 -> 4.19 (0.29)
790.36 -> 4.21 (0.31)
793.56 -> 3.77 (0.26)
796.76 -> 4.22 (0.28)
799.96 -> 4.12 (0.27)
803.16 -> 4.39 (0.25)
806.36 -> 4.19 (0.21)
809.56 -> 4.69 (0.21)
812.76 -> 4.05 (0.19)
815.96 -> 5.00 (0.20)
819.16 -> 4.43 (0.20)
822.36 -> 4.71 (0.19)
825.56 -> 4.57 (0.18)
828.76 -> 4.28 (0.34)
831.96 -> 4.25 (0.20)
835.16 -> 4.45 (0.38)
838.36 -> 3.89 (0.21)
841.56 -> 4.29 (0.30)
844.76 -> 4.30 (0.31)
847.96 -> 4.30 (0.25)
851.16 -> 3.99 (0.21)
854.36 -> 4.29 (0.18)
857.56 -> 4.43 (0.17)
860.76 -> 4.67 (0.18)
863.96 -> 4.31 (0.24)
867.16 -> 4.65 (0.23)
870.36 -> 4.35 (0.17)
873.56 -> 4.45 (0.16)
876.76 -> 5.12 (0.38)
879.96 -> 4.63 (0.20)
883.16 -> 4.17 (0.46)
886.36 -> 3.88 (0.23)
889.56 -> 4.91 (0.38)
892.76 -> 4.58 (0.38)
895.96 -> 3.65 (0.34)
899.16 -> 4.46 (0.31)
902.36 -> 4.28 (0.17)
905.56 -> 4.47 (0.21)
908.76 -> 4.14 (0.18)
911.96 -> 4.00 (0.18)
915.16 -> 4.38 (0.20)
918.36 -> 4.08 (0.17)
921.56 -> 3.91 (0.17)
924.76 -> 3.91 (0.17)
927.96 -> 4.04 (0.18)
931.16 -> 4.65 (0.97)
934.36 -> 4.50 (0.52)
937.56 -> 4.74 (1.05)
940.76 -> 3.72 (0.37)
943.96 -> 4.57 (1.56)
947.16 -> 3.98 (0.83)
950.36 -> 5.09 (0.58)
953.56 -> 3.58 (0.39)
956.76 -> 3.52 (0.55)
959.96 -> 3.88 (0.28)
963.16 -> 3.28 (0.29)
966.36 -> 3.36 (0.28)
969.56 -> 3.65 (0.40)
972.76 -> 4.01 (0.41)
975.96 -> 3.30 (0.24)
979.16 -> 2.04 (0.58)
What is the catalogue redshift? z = 0.544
